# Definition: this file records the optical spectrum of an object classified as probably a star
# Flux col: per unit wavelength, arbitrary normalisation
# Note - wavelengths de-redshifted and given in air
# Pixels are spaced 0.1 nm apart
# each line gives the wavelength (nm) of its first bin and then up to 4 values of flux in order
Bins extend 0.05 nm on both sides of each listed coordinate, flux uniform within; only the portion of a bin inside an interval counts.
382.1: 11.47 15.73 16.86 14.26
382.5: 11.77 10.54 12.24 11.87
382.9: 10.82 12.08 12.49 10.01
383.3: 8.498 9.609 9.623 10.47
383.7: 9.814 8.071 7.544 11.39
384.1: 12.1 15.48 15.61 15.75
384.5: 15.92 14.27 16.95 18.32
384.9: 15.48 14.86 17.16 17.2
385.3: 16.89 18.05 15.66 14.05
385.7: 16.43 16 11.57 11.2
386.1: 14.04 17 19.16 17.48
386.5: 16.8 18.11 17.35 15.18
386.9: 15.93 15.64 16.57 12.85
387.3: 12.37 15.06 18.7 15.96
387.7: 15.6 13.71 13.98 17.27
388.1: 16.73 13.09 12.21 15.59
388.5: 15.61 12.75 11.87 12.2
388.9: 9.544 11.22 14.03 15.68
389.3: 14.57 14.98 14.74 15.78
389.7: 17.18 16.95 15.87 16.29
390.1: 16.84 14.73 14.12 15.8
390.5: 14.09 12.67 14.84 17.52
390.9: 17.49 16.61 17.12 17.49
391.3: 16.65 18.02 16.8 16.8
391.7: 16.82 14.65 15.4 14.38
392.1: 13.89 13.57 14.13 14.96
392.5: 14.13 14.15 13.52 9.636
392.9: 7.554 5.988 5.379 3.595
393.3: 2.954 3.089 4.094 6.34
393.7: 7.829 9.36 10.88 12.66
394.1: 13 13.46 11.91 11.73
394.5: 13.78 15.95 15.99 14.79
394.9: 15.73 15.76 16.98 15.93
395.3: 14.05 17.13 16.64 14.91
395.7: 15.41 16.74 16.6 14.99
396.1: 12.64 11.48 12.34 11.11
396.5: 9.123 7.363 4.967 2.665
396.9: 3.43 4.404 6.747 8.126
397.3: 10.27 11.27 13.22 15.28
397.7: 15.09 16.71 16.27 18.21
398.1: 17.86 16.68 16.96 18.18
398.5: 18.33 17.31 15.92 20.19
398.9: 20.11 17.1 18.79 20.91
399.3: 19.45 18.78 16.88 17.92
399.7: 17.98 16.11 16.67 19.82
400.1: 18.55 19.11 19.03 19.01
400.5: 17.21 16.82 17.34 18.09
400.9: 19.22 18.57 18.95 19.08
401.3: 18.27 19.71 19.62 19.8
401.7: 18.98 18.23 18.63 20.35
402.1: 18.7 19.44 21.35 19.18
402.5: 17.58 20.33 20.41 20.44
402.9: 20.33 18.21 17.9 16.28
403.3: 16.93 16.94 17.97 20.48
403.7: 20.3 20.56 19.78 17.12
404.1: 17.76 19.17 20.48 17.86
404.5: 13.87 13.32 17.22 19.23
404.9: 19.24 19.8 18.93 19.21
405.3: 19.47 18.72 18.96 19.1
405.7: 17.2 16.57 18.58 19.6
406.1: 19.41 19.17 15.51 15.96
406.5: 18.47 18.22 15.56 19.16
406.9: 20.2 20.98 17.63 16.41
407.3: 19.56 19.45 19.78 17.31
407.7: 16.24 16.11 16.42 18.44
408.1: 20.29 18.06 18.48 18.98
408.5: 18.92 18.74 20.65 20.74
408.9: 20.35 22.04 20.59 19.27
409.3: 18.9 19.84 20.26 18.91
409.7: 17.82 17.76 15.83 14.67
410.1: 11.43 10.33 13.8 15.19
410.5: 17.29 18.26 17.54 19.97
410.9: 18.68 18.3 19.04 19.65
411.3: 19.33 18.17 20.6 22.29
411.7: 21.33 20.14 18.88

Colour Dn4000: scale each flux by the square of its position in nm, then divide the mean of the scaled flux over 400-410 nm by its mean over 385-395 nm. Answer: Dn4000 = 1.43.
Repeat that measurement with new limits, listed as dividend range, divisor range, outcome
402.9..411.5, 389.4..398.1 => 1.50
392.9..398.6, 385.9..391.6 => 0.82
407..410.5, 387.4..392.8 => 1.31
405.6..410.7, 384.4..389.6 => 1.32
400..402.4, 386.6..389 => 1.39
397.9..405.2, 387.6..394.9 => 1.45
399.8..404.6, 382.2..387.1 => 1.45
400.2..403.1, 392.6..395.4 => 1.80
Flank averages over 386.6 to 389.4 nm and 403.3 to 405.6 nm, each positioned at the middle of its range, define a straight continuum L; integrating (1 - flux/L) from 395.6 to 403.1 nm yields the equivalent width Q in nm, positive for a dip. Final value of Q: 0.44 nm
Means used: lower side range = 14.6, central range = 16.3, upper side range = 18.5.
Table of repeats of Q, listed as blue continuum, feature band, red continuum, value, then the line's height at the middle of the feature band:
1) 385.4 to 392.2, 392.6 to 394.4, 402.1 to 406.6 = 0.85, 16.3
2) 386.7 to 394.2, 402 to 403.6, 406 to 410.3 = -0.20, 16.8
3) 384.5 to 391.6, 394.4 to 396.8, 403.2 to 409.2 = 0.44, 16.7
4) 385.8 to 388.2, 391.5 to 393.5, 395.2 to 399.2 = 0.46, 14.6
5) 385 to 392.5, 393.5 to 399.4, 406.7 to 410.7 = 0.97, 16.4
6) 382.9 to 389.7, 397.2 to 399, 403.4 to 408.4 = 0.06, 16.7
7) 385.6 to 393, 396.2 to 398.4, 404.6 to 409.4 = 0.68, 16.6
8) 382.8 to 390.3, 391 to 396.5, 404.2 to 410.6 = 0.94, 15.7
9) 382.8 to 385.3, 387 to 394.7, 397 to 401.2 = 0.58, 14.7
